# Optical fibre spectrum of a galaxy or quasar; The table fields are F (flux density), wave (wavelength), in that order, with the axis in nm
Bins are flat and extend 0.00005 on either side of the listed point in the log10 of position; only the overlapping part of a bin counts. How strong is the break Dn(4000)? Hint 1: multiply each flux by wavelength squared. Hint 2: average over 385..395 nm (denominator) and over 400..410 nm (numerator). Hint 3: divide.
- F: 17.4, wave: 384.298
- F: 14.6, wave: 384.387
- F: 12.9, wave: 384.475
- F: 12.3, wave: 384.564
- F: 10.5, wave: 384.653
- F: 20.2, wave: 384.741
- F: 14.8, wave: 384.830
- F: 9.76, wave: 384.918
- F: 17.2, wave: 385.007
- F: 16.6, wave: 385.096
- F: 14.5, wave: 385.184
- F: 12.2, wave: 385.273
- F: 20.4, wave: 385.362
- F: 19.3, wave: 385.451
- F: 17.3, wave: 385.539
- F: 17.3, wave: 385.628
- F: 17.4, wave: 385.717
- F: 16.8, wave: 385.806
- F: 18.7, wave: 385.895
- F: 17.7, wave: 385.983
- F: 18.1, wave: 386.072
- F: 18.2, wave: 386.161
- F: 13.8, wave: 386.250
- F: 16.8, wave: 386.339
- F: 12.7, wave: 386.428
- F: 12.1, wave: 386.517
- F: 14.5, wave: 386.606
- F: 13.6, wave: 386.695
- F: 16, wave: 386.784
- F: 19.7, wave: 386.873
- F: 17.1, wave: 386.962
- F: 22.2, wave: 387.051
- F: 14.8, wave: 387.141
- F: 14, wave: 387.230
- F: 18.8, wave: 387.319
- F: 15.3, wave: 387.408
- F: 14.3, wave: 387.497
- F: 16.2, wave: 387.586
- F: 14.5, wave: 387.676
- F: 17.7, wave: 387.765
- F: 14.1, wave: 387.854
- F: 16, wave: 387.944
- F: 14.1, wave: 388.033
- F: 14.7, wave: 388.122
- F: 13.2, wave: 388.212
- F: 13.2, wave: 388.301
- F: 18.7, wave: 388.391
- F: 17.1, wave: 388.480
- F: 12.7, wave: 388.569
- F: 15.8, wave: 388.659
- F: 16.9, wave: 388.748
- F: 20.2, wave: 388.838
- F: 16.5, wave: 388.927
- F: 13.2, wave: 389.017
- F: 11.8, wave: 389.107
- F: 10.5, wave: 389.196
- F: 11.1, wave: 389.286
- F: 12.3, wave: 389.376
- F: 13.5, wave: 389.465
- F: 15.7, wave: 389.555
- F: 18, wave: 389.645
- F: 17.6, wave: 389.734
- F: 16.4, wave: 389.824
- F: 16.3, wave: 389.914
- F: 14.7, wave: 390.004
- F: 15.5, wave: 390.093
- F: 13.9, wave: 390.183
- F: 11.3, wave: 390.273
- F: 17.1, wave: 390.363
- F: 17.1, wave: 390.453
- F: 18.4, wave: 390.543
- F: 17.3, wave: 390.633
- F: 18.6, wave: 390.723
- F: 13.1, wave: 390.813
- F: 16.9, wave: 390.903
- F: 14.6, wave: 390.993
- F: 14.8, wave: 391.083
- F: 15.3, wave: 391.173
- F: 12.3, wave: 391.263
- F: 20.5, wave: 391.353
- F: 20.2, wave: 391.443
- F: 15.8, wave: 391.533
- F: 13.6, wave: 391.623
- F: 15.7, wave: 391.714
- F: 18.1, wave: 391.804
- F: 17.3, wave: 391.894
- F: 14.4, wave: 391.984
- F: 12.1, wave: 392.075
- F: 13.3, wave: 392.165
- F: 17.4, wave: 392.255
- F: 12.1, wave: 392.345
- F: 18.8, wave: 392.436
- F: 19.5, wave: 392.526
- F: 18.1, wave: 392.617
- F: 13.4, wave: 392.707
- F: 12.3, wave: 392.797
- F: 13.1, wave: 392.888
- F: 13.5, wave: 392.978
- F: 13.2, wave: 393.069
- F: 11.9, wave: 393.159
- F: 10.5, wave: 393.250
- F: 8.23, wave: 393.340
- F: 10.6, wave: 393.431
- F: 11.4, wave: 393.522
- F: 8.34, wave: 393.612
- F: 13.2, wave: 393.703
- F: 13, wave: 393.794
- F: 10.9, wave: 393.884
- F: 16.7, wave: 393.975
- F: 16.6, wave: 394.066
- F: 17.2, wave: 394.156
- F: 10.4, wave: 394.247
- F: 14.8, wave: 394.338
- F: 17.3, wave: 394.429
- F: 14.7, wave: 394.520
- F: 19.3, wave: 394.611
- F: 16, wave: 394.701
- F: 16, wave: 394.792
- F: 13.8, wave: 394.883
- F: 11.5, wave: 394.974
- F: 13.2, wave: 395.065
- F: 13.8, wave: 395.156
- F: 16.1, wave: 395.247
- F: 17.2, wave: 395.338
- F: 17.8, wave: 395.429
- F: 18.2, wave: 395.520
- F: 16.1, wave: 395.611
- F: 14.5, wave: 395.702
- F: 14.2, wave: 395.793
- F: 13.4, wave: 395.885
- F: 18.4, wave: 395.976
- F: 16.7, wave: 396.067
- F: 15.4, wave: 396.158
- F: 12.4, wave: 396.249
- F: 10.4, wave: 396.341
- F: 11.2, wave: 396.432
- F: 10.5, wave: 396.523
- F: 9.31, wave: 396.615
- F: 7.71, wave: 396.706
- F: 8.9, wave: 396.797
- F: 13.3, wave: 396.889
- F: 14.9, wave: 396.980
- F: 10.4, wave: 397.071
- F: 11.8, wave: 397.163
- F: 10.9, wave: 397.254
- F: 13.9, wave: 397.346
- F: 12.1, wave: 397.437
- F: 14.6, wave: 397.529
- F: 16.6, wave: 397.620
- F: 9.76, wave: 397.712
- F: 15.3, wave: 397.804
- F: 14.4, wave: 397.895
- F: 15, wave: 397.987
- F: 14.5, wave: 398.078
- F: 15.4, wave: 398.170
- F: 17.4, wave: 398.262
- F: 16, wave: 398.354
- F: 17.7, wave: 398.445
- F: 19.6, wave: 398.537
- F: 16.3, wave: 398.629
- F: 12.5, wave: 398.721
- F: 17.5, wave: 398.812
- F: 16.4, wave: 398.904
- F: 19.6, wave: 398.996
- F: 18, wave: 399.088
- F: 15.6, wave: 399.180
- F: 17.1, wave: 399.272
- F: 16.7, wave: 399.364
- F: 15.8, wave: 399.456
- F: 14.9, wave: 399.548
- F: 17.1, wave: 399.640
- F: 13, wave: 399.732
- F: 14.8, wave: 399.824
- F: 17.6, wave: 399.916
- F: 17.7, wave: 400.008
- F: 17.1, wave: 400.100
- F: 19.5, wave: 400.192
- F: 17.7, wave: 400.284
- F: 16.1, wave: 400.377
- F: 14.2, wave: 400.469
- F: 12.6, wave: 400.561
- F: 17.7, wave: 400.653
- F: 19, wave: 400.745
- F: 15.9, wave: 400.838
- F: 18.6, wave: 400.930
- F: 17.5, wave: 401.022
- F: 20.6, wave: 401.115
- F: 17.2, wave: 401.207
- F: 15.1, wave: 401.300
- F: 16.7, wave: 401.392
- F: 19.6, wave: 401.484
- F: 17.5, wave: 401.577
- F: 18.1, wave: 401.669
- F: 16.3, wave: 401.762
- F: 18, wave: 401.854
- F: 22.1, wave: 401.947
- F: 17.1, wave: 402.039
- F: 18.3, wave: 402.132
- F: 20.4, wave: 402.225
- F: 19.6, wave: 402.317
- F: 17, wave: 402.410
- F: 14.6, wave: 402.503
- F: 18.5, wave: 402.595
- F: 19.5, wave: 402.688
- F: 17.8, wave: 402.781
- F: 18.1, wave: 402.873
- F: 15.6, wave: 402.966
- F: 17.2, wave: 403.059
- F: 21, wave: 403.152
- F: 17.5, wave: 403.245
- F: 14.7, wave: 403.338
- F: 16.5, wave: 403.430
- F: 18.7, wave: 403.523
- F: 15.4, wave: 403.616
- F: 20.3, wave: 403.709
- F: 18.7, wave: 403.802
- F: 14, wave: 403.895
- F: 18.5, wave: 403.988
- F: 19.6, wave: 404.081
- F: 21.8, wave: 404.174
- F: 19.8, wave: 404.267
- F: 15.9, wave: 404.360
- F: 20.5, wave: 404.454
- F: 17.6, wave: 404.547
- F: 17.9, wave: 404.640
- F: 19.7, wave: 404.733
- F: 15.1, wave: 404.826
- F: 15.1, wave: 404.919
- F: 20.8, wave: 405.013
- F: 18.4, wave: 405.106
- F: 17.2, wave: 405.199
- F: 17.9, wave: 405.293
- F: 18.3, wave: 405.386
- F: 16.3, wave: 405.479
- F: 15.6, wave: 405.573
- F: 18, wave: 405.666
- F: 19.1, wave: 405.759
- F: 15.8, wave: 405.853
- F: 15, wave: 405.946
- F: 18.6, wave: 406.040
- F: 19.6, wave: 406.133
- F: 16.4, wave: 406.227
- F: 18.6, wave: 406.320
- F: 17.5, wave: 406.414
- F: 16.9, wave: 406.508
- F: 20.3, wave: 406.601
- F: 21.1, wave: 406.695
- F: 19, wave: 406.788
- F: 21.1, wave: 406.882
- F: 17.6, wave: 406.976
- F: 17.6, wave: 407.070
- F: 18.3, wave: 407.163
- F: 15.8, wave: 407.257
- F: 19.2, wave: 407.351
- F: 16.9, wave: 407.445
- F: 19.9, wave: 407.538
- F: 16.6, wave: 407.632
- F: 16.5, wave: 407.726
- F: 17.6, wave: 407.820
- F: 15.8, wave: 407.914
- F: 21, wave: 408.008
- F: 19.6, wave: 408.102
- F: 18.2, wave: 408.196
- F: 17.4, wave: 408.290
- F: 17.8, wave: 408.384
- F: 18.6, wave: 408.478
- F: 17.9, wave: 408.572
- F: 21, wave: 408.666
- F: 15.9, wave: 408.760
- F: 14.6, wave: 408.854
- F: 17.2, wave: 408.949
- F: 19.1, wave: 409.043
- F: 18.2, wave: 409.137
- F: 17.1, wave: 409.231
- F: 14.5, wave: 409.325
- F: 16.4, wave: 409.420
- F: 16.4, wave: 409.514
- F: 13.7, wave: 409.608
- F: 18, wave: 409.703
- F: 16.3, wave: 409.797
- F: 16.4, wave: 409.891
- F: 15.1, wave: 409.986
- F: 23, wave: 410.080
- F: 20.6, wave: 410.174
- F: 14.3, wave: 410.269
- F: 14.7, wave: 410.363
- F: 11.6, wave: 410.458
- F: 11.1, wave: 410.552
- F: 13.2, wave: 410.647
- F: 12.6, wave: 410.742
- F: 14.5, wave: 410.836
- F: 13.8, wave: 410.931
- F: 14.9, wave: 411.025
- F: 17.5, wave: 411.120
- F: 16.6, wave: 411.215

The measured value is 1.25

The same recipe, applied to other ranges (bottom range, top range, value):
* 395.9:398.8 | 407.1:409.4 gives 1.36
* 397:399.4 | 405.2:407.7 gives 1.23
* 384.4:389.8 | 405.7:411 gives 1.23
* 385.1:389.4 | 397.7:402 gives 1.13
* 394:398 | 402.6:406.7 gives 1.33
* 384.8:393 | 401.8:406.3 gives 1.23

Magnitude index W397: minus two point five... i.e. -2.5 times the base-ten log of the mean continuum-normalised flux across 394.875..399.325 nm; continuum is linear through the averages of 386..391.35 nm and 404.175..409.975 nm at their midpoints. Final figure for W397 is 0.146 mag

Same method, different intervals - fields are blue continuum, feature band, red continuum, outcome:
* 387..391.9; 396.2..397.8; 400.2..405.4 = 0.39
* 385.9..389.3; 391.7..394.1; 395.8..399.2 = 0.08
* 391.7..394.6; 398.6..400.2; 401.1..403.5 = 0.01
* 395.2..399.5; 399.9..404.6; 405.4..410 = -0.11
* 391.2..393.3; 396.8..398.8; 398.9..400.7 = 0.13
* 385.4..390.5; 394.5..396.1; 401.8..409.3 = 0.07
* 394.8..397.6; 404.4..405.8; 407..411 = -0.13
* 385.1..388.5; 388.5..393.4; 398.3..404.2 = 0.10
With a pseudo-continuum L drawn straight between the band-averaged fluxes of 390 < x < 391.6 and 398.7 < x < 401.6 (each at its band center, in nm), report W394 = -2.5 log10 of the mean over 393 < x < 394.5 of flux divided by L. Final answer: 0.26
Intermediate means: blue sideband 16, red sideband 16.8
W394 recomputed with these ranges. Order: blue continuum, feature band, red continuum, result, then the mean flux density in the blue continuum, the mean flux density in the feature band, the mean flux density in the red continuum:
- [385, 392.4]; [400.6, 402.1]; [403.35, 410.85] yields -0.063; 15.7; 17.9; 17.4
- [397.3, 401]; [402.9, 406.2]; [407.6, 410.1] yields -0.062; 16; 17.8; 17.3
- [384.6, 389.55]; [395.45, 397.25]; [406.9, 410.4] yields 0.246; 15.6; 13.1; 17.5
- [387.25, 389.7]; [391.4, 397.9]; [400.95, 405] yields 0.163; 15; 14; 17.9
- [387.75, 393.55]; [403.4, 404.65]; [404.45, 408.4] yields -0.045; 15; 18.3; 18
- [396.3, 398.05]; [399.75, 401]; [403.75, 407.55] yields -0.163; 12.2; 16.7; 18.1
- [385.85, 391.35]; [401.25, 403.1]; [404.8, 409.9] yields -0.049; 15.6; 17.9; 17.6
